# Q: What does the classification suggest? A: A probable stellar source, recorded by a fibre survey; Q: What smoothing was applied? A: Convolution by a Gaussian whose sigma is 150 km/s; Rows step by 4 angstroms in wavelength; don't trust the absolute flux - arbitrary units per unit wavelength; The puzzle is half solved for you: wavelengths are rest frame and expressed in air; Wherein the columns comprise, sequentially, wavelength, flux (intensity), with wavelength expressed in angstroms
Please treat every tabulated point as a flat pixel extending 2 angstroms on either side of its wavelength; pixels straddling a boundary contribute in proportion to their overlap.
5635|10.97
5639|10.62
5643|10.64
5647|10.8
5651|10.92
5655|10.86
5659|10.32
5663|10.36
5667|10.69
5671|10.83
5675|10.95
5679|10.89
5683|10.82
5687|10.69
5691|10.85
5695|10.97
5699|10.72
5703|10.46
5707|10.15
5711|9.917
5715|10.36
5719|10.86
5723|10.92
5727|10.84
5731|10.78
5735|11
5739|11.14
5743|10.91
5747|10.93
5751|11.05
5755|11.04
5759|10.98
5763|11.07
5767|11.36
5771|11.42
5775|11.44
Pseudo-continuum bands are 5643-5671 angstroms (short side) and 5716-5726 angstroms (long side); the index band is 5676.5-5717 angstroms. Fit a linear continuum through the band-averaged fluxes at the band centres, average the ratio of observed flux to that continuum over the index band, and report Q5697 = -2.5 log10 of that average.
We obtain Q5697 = 0.02 mag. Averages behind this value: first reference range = 10.7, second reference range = 10.8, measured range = 10.6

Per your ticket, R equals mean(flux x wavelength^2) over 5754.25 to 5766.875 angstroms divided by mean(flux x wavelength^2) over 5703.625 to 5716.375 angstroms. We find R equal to 1.11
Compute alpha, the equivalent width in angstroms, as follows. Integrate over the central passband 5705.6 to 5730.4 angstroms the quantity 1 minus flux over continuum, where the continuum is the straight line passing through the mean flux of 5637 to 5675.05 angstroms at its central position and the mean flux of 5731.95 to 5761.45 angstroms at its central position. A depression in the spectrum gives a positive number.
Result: 0.84 angstroms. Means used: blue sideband 10.7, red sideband 11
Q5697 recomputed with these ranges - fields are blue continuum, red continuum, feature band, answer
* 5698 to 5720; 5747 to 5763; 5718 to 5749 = -0.02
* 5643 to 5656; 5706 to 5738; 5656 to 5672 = 0.02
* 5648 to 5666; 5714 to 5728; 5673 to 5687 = -0.02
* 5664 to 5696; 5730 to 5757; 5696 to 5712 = 0.05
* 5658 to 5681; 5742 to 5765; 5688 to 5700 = -0.01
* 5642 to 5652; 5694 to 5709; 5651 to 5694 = -0.01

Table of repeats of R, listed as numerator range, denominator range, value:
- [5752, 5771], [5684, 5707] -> 1.07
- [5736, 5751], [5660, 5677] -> 1.06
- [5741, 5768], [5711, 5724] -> 1.06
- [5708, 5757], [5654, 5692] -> 1.03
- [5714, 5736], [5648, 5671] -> 1.04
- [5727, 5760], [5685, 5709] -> 1.05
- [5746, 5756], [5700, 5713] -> 1.09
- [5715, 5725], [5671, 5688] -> 1.01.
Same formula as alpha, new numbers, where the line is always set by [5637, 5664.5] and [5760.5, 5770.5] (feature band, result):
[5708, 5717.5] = 0.68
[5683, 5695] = 0.04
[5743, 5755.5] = 0.18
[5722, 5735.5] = 0.22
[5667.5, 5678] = -0.10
